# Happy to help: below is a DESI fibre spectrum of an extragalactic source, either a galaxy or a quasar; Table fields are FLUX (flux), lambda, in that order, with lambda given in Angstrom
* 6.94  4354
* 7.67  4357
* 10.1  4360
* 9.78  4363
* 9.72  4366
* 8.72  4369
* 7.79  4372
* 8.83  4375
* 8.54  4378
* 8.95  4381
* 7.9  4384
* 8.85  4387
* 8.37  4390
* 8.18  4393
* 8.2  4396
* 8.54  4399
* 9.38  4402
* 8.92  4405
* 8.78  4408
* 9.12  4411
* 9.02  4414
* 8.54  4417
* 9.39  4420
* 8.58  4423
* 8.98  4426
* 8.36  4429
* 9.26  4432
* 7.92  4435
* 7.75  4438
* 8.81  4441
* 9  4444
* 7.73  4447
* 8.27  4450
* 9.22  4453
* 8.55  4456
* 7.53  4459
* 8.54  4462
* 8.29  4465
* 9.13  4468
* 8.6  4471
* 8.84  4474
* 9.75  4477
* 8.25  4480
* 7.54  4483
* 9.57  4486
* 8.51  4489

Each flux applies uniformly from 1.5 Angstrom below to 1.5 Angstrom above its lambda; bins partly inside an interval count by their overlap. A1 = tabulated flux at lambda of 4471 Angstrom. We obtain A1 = 8.6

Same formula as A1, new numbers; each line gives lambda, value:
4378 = 8.54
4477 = 9.75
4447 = 7.73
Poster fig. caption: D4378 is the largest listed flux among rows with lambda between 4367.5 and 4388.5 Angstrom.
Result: 8.95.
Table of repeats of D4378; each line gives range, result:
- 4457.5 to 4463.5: 8.54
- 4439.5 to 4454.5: 9.22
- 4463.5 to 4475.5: 9.13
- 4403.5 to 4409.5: 8.92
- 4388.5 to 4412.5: 9.38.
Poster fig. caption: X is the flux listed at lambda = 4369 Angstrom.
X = 8.72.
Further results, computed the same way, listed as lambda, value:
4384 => 7.9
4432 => 9.26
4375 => 8.83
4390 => 8.37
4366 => 9.72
